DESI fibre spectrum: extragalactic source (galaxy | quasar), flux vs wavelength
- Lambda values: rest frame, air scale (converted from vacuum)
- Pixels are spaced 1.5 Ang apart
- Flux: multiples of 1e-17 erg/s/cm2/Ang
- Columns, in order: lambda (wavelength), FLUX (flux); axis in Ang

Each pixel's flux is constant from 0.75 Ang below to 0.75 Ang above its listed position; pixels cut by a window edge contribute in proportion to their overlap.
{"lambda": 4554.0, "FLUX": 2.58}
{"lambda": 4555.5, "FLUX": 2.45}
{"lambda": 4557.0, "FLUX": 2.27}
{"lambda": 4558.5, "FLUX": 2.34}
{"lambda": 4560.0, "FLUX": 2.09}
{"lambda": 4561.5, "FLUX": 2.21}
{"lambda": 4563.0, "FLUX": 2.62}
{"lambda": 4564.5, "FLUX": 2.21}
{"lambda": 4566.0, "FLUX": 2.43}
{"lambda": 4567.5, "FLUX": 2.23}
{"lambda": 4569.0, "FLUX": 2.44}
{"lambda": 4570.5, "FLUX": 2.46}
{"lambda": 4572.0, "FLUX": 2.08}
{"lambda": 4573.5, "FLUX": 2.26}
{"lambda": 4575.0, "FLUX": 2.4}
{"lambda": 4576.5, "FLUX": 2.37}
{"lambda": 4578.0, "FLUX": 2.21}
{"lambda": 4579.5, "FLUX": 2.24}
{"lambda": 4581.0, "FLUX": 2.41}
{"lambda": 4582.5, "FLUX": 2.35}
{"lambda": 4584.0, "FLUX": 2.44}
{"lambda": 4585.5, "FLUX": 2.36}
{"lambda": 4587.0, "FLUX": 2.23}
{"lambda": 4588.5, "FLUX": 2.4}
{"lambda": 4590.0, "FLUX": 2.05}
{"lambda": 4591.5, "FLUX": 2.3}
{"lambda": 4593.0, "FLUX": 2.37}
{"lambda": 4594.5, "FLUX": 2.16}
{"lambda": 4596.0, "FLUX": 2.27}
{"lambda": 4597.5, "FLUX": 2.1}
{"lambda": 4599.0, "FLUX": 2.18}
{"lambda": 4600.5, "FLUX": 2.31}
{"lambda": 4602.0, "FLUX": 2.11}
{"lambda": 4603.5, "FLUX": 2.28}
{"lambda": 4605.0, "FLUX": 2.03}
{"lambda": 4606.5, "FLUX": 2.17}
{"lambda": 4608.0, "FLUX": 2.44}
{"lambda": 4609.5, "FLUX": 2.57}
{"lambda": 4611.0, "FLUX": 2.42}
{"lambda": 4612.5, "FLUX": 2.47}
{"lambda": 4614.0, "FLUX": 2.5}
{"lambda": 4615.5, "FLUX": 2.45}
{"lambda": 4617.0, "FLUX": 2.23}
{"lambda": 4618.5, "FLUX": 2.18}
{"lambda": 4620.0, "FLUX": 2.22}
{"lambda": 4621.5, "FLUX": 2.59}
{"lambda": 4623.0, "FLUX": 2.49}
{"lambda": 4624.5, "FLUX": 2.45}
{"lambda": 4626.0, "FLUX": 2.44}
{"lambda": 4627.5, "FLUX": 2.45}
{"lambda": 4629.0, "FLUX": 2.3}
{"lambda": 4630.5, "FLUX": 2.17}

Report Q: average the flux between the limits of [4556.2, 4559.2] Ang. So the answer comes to 2.31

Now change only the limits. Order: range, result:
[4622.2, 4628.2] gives 2.46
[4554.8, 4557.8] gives 2.36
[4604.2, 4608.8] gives 2.22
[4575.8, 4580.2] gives 2.27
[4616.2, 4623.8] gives 2.34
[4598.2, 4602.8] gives 2.2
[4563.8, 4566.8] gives 2.32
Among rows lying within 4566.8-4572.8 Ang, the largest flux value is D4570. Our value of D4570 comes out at 2.46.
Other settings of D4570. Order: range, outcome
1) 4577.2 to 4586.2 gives 2.44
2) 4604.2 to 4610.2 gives 2.57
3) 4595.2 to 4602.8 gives 2.31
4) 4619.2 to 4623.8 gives 2.59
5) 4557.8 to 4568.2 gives 2.62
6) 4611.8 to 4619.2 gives 2.5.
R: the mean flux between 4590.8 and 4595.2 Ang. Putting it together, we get 2.28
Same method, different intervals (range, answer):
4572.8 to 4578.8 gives 2.31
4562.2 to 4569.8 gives 2.39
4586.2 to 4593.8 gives 2.27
